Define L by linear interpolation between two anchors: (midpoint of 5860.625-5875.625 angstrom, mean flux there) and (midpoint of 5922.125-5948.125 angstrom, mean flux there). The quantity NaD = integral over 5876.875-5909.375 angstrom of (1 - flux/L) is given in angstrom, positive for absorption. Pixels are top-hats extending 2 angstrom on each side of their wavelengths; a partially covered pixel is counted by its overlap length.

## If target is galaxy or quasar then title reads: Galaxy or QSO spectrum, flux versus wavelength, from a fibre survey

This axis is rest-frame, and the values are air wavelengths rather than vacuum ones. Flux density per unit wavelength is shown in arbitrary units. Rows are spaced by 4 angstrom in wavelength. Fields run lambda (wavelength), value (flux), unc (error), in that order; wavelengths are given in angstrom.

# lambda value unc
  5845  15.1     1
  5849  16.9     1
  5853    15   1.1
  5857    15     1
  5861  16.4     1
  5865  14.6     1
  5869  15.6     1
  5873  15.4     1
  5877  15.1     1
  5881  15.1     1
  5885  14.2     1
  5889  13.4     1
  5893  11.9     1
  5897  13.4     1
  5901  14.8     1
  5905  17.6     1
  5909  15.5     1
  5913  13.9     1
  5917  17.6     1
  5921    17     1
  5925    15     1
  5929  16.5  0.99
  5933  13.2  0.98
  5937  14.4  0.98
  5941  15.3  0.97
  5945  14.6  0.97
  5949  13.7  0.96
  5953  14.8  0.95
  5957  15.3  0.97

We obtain 1.52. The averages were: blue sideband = 15.4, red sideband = 14.9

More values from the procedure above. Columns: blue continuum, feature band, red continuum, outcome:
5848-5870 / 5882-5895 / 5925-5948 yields 1.6 angstrom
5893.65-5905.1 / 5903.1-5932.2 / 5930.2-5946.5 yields -3.1 angstrom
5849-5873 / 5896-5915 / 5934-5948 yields -0.2 angstrom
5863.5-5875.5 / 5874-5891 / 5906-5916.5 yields 0.9 angstrom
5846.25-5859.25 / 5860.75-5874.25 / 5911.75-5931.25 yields 0.3 angstrom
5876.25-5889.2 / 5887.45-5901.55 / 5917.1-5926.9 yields 1.7 angstrom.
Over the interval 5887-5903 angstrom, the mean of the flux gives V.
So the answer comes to 13.4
